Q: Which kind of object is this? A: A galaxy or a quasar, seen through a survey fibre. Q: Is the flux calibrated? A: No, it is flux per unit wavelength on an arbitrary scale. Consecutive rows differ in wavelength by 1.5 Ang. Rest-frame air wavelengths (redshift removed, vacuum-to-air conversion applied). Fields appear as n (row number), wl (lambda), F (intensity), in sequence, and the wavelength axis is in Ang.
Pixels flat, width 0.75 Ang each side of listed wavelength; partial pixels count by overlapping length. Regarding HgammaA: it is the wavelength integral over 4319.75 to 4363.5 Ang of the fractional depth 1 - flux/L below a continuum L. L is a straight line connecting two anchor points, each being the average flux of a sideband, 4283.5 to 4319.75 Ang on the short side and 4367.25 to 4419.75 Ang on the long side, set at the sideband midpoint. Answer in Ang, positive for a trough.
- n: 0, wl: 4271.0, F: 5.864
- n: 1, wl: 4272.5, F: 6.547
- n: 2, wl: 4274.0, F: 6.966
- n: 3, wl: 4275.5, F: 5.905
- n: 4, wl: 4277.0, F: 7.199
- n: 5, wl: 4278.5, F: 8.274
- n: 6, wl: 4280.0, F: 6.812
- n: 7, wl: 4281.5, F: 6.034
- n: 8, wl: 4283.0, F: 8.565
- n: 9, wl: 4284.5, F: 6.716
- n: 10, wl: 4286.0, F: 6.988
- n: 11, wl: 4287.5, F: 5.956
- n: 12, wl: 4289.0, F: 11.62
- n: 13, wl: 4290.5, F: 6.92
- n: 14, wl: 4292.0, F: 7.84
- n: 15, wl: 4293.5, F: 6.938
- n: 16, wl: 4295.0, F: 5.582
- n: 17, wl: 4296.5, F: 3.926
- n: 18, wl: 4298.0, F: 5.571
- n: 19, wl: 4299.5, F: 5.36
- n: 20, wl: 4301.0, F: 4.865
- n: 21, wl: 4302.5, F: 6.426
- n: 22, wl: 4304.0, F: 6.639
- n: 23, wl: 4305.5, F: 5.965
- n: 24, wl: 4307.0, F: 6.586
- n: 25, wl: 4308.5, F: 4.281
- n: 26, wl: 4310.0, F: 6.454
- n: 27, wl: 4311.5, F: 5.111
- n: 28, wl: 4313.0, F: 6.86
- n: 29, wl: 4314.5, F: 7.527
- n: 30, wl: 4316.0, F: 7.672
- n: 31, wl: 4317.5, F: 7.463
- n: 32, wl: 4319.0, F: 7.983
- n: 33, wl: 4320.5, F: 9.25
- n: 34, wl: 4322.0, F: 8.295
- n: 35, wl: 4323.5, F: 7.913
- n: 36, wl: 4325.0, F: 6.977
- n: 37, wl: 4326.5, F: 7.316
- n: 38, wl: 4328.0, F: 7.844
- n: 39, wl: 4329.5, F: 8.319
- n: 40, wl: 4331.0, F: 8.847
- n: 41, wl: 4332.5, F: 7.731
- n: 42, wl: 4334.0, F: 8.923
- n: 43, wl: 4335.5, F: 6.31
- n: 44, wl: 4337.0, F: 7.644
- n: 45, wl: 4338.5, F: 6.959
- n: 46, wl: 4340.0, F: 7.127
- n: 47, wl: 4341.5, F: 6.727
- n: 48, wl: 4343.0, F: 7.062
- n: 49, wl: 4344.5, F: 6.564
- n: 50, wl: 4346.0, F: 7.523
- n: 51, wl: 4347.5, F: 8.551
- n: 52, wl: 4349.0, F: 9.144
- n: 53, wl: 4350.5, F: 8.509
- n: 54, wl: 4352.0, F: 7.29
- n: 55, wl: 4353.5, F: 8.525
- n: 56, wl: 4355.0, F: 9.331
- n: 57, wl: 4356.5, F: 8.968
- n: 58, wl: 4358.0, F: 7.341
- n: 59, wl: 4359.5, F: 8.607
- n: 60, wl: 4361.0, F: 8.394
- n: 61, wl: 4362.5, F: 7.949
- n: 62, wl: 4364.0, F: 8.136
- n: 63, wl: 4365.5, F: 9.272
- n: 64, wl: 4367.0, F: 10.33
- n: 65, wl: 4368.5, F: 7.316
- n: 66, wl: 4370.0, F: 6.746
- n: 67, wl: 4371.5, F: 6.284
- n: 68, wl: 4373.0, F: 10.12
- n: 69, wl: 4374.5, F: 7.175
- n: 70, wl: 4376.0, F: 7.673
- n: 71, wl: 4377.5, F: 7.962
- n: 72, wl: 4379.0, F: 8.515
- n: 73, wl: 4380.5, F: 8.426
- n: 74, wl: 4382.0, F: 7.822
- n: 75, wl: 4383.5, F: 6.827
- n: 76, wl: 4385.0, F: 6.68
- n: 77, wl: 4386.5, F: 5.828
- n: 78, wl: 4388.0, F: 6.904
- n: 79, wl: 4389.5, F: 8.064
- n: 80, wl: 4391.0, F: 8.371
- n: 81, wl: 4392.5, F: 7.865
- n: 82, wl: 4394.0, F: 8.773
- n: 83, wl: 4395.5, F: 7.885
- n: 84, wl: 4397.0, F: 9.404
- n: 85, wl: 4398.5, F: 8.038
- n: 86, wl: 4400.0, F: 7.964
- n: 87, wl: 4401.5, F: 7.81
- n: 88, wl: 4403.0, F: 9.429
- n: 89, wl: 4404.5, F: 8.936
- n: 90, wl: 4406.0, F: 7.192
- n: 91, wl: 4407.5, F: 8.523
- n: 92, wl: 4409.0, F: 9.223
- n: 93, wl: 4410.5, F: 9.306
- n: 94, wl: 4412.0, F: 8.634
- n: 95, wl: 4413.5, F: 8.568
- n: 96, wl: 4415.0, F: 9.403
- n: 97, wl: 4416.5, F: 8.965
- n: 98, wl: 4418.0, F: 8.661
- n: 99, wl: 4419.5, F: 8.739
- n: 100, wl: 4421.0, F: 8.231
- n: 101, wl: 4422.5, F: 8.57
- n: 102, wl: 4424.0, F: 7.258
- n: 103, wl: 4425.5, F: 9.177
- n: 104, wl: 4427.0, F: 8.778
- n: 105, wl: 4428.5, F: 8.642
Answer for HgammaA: -4.1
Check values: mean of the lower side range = 6.57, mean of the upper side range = 8.13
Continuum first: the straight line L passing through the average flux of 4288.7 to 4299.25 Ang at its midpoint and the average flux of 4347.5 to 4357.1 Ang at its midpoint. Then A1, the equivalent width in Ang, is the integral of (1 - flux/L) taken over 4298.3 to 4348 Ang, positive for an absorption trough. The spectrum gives 3.5 Ang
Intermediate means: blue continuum 6.64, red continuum 8.62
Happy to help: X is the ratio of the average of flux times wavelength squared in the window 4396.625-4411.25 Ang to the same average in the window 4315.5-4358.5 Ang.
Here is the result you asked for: 1.1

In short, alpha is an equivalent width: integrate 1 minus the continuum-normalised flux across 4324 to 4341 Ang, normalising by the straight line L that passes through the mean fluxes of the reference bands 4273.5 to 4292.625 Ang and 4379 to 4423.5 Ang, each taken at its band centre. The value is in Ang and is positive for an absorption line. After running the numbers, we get 0.2 Ang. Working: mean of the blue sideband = 7.37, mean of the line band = 7.63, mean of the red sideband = 8.24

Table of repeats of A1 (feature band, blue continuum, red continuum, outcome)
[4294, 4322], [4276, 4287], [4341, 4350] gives 3.8 Ang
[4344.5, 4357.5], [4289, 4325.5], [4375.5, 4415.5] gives -1.6 Ang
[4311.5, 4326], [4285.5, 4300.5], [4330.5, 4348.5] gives -1.0 Ang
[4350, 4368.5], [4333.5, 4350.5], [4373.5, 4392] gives -2.4 Ang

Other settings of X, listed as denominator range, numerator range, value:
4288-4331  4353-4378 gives 1.22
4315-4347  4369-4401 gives 1.04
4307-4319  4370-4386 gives 1.20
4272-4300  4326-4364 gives 1.19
